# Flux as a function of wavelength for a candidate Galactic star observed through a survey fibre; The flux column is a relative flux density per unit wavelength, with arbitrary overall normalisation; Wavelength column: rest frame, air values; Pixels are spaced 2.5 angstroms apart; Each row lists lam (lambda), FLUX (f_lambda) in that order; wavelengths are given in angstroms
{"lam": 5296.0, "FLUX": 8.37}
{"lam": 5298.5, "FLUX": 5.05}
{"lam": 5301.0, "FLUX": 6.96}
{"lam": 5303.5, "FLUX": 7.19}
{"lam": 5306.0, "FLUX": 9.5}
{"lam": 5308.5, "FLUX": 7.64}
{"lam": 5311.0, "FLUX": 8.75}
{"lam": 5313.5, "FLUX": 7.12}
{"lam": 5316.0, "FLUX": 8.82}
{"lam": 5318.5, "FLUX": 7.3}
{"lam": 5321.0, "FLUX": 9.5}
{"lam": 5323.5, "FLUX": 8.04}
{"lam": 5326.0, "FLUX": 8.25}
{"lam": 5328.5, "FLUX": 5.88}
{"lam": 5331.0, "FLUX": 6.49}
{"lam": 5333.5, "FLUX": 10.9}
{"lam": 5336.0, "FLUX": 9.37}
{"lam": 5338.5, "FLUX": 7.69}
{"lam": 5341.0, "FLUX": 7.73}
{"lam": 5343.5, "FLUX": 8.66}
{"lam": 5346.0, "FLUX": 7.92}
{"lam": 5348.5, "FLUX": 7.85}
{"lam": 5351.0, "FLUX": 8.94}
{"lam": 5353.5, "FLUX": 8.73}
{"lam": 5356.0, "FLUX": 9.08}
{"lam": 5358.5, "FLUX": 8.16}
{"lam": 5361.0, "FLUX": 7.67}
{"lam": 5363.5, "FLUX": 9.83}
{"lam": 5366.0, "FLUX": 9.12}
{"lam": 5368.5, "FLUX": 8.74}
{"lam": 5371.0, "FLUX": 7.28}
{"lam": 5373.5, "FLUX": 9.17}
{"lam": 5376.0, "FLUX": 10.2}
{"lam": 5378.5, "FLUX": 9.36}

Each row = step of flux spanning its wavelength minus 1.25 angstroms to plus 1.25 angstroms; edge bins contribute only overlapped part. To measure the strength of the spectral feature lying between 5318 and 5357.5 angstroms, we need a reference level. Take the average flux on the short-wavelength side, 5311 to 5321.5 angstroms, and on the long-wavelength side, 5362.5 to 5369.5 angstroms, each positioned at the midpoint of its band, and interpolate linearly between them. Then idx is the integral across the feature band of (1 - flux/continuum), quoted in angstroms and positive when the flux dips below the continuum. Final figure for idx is 1.5 angstroms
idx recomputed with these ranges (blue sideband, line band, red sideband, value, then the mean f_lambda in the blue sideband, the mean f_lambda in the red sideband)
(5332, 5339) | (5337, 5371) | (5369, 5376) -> 2.1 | 9.39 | 8.63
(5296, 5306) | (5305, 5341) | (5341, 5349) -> -3.1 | 7.03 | 8.11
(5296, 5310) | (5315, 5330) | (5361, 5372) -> -0.3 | 7.39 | 8.65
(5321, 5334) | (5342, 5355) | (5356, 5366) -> 0.0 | 7.89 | 8.69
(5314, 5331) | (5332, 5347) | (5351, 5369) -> -0.8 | 7.82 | 8.77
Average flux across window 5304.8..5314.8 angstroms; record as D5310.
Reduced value 8.25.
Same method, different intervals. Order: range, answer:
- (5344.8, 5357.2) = 8.5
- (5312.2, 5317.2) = 7.97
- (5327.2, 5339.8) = 8.07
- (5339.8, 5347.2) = 8.11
